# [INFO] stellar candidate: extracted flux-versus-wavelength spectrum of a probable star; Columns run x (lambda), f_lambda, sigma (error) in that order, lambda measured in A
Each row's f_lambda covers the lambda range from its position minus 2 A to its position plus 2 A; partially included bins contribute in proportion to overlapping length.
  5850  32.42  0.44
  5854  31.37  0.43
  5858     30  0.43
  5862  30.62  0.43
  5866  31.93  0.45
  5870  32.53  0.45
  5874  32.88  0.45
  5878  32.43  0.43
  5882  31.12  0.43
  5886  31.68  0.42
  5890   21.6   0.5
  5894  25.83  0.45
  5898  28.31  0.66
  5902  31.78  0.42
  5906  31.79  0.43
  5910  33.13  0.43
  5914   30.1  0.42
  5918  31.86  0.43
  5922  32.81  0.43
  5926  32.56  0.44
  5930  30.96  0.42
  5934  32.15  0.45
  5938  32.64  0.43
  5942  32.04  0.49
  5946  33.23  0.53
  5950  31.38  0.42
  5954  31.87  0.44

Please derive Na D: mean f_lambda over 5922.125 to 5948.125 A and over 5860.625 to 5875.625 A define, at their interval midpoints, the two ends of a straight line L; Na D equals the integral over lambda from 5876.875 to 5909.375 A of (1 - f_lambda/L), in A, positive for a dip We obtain 2.8 A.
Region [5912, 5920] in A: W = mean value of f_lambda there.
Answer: 31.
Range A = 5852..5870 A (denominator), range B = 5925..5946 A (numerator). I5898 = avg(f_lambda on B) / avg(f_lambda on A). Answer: 1.0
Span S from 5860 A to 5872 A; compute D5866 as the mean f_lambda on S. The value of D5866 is 31.7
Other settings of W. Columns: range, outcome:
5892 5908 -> 29.4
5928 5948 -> 32.2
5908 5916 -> 31.6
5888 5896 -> 23.7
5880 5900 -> 27.7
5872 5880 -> 32.7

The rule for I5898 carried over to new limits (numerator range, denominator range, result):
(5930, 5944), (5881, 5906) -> 1.12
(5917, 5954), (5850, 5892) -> 1.05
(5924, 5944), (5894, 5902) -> 1.12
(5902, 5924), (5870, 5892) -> 1.06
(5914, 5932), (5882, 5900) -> 1.16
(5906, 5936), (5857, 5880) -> 1.00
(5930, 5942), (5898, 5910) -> 1.02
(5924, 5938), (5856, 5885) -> 1.01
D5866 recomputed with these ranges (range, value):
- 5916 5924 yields 32.3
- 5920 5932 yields 32.1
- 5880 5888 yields 31.4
